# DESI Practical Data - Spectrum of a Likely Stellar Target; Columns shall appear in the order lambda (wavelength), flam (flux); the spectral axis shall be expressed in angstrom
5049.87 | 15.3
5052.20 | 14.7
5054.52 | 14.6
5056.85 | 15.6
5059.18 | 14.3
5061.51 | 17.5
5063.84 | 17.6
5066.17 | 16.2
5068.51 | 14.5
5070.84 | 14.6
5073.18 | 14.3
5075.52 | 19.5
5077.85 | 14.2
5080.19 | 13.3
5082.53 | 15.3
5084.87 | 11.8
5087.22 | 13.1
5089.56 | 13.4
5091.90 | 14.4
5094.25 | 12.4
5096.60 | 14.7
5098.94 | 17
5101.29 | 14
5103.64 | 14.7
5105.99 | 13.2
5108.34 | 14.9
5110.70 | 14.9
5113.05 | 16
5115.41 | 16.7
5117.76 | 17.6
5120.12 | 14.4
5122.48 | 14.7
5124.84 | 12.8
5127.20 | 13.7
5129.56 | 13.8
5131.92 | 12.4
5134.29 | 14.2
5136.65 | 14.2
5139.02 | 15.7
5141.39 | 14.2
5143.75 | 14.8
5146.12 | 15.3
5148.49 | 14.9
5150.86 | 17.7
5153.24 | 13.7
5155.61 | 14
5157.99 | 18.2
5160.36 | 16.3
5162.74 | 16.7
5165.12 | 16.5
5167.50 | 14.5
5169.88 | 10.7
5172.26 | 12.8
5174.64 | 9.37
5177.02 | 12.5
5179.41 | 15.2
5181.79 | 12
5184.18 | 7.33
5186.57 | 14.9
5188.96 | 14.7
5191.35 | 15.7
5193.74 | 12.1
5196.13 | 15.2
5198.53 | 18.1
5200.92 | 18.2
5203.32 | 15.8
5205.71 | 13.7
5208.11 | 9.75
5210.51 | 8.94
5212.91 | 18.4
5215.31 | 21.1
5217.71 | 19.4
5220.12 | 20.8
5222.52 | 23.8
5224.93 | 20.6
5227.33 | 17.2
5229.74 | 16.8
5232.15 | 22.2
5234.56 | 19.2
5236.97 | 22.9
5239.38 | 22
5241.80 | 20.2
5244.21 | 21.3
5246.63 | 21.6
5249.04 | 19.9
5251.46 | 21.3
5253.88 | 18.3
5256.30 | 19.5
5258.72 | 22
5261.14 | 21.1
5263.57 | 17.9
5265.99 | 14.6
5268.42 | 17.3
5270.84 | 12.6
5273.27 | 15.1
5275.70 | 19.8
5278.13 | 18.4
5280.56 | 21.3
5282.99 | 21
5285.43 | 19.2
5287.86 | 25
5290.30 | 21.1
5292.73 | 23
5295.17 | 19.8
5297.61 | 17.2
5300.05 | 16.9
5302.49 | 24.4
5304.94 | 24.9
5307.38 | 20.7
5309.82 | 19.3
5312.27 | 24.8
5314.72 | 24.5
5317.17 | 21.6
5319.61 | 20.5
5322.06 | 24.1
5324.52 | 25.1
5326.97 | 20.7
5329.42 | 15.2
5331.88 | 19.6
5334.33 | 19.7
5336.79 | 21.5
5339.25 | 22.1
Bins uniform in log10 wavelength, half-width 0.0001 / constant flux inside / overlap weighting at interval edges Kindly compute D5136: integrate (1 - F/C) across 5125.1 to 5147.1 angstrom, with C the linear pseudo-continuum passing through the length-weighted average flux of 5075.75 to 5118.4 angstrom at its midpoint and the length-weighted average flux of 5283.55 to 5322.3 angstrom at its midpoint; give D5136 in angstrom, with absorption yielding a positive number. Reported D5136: 2.4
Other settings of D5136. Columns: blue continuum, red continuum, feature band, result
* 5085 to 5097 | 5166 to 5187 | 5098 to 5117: -3.0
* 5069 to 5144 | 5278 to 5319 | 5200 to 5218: 2.8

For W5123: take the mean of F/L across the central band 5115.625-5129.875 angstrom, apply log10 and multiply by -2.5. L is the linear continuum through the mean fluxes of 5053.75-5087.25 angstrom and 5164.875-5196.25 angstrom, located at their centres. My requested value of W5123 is -0.04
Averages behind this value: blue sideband 15.2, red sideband 12.9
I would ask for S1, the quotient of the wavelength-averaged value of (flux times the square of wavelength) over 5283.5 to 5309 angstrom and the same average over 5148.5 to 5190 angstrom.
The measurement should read 1.59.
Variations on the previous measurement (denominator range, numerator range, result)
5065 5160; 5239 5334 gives 1.47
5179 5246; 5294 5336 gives 1.28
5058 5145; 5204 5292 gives 1.37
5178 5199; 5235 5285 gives 1.45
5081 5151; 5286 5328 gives 1.63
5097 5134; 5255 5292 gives 1.38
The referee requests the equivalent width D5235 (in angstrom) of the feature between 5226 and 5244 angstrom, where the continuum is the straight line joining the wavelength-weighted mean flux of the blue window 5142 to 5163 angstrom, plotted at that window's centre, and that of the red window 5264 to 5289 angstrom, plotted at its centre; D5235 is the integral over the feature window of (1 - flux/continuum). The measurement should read -2.7 angstrom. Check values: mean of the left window 15.7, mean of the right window 18.4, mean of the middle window 20.2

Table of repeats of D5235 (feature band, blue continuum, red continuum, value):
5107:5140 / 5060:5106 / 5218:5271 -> 2.79 angstrom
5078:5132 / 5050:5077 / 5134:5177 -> 3.07 angstrom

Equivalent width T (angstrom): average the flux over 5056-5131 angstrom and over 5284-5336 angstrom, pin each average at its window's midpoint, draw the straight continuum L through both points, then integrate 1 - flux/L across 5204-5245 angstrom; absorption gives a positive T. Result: 0.3 angstrom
